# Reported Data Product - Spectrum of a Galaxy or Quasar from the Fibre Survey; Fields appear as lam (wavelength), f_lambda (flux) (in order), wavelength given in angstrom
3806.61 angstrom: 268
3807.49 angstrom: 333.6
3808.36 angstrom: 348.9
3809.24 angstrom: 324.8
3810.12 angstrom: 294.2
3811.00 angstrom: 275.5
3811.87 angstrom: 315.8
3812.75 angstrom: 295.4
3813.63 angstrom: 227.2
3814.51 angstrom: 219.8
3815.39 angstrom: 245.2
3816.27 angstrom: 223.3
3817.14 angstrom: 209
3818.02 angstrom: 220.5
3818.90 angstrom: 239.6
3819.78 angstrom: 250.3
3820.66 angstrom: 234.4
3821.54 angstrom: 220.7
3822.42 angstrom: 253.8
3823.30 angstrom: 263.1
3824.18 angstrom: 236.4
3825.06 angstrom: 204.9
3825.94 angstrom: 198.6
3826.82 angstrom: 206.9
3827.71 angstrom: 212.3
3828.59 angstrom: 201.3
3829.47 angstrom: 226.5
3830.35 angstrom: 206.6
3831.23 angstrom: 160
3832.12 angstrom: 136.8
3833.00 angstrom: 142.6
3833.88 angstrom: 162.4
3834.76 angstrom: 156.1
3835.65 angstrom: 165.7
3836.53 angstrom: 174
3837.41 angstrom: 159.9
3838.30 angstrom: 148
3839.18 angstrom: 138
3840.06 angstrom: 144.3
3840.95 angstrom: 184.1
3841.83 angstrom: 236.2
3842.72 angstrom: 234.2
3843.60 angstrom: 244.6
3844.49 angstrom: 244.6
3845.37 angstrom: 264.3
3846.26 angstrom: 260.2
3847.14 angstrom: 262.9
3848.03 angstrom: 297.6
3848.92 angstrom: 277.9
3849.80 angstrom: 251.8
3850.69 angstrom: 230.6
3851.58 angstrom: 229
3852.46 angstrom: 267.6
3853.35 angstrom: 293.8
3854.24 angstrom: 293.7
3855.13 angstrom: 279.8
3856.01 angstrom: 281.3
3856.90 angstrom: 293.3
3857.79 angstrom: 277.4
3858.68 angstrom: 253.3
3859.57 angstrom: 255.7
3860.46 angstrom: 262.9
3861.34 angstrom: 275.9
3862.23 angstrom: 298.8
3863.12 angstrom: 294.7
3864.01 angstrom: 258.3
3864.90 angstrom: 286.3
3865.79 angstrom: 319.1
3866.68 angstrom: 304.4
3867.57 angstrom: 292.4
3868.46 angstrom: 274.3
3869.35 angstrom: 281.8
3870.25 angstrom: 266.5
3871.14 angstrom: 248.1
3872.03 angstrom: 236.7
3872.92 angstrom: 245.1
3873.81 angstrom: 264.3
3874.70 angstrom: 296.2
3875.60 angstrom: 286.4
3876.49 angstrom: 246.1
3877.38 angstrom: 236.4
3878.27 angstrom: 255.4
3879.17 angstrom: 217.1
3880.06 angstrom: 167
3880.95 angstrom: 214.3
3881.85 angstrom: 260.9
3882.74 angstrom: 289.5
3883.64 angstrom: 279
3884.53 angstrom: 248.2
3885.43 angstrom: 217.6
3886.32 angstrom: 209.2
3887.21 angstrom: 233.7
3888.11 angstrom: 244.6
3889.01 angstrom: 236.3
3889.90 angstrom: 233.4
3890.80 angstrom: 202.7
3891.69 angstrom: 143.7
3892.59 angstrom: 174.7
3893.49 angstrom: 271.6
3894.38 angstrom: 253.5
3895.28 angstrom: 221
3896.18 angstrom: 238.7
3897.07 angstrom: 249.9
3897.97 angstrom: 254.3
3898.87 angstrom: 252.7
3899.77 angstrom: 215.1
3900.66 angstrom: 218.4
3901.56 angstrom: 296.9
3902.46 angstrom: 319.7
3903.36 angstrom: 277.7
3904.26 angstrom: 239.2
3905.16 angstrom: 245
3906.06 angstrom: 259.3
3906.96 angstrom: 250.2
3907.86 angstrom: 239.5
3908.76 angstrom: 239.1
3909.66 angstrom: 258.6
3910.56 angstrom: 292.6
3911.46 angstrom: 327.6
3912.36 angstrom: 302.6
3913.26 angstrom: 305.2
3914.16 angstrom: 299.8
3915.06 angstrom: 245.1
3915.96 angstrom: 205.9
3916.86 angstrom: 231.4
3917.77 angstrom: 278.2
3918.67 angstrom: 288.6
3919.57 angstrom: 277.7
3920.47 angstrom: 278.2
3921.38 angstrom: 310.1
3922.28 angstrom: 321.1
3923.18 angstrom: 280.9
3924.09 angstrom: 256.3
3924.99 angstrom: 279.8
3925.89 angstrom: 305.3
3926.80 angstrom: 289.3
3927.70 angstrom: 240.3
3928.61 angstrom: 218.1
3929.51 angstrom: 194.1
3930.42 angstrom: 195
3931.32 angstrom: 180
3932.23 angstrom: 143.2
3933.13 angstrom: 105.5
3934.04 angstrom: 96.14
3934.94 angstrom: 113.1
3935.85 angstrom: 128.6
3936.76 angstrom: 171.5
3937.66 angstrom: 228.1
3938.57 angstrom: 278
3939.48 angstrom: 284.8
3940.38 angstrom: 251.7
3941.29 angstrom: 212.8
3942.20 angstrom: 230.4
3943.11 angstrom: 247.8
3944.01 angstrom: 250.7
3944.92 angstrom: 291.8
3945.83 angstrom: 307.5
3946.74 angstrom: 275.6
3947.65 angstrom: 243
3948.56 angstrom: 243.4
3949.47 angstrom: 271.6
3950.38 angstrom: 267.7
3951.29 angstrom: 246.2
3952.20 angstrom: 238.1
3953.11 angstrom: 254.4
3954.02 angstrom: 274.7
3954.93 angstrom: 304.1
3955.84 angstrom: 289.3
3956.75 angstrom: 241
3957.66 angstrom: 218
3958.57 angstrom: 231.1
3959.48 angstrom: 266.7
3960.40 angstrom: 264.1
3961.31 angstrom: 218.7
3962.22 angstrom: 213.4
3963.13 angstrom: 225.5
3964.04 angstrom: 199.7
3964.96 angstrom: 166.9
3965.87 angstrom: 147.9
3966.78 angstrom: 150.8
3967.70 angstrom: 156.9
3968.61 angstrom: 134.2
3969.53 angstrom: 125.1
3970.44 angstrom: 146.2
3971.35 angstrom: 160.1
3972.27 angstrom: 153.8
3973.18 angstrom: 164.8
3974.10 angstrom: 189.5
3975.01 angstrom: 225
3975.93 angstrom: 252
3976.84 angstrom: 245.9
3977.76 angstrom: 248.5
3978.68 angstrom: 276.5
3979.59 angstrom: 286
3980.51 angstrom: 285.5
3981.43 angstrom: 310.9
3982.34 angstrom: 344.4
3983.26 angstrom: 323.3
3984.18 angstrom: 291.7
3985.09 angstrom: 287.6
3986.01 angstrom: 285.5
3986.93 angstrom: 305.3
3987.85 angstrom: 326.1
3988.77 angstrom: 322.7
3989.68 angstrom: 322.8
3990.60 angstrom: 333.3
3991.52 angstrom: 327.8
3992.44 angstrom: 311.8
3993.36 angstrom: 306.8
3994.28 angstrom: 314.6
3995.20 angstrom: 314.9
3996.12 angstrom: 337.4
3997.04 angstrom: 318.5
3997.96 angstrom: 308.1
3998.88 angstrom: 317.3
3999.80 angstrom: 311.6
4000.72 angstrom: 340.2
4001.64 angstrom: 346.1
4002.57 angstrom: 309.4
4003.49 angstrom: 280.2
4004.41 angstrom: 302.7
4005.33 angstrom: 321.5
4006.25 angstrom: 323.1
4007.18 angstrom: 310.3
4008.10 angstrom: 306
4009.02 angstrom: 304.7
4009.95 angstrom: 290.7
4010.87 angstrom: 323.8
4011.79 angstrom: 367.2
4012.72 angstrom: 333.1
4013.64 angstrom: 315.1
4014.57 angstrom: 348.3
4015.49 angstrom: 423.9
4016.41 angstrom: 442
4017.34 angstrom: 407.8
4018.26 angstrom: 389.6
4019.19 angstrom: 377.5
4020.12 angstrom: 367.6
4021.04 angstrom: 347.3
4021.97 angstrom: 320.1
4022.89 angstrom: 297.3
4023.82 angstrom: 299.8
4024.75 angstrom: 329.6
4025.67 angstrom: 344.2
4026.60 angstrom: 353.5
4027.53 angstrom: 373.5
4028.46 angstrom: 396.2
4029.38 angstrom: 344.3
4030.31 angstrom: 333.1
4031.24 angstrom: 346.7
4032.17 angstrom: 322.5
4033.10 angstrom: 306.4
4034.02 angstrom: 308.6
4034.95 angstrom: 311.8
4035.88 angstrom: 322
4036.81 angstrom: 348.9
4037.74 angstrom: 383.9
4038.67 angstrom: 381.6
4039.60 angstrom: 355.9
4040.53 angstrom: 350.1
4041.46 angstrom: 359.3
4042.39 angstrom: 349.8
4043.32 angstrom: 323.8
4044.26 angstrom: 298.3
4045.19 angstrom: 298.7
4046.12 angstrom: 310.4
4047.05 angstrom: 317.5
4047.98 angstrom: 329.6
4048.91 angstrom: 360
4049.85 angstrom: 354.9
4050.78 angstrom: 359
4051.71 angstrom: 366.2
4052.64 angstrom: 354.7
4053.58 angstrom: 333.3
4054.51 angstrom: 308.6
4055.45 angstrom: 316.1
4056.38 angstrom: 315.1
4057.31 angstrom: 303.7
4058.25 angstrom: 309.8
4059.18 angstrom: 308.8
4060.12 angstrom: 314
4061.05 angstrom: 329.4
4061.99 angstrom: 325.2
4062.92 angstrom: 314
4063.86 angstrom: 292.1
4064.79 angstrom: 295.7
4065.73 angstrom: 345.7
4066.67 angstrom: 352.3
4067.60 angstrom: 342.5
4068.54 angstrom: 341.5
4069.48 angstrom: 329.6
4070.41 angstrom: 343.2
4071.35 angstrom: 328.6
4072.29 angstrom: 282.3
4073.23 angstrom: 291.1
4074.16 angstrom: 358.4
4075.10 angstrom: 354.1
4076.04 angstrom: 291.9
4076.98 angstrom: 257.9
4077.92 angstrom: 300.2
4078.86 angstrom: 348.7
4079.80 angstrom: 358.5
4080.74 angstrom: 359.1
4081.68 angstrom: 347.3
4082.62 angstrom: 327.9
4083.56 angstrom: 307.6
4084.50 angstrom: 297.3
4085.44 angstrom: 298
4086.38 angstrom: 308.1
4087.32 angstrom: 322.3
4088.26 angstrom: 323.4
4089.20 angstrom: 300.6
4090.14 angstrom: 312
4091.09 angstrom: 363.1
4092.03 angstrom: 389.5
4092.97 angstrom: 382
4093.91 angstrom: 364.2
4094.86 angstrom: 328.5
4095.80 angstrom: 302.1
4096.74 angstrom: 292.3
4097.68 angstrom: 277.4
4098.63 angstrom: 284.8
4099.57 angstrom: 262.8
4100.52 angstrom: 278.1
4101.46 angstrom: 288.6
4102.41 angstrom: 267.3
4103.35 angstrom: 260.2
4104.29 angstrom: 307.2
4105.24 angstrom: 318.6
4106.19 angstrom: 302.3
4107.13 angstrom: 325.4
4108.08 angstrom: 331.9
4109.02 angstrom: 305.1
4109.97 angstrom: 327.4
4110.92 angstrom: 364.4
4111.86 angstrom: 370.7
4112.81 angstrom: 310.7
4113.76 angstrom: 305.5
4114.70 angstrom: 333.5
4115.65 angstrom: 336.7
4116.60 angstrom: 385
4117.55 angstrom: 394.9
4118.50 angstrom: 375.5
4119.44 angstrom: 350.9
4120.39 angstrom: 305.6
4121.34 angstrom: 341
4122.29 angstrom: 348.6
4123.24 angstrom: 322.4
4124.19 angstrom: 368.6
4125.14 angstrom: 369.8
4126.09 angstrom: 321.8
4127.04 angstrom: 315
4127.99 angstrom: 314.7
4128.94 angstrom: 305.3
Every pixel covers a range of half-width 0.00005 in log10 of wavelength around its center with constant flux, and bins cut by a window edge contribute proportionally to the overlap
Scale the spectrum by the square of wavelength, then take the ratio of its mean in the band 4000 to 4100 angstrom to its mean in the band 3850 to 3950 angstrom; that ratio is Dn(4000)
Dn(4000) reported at 1.42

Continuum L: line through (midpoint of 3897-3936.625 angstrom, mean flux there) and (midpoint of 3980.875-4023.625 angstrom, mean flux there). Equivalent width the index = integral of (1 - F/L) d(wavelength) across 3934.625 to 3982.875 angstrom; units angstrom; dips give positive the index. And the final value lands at 9.36 angstrom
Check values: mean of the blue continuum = 245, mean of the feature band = 230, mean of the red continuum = 328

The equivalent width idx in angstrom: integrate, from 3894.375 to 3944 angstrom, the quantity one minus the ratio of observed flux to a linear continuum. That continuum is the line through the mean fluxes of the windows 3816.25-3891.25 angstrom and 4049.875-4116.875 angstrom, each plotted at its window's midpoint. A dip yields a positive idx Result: 3.3 angstrom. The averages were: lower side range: 238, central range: 244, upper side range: 322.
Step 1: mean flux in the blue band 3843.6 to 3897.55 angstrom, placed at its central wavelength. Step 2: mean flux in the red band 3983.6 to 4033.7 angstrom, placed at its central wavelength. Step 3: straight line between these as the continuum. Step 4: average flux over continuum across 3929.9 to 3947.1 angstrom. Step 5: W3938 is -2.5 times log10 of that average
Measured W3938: 0.36 mag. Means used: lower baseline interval 256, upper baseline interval 331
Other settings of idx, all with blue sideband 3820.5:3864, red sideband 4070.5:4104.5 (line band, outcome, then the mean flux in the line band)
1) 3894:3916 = -0.9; 261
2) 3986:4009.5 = -2.7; 316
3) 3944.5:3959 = 0.3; 262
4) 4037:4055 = -2.5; 342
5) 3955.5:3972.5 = 4.8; 195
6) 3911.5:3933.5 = 0.3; 253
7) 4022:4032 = -1.6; 340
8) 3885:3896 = 1.1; 221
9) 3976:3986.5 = -0.4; 288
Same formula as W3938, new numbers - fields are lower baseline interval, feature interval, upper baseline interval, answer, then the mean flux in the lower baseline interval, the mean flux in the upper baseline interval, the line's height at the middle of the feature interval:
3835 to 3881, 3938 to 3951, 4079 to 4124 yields 0.06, 249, 325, 276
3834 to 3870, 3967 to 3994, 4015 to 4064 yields 0.21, 248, 341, 312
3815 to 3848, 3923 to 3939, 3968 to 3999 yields 0.21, 208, 270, 249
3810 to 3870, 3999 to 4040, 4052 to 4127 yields -0.13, 239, 324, 300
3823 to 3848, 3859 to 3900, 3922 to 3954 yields -0.17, 200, 233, 214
